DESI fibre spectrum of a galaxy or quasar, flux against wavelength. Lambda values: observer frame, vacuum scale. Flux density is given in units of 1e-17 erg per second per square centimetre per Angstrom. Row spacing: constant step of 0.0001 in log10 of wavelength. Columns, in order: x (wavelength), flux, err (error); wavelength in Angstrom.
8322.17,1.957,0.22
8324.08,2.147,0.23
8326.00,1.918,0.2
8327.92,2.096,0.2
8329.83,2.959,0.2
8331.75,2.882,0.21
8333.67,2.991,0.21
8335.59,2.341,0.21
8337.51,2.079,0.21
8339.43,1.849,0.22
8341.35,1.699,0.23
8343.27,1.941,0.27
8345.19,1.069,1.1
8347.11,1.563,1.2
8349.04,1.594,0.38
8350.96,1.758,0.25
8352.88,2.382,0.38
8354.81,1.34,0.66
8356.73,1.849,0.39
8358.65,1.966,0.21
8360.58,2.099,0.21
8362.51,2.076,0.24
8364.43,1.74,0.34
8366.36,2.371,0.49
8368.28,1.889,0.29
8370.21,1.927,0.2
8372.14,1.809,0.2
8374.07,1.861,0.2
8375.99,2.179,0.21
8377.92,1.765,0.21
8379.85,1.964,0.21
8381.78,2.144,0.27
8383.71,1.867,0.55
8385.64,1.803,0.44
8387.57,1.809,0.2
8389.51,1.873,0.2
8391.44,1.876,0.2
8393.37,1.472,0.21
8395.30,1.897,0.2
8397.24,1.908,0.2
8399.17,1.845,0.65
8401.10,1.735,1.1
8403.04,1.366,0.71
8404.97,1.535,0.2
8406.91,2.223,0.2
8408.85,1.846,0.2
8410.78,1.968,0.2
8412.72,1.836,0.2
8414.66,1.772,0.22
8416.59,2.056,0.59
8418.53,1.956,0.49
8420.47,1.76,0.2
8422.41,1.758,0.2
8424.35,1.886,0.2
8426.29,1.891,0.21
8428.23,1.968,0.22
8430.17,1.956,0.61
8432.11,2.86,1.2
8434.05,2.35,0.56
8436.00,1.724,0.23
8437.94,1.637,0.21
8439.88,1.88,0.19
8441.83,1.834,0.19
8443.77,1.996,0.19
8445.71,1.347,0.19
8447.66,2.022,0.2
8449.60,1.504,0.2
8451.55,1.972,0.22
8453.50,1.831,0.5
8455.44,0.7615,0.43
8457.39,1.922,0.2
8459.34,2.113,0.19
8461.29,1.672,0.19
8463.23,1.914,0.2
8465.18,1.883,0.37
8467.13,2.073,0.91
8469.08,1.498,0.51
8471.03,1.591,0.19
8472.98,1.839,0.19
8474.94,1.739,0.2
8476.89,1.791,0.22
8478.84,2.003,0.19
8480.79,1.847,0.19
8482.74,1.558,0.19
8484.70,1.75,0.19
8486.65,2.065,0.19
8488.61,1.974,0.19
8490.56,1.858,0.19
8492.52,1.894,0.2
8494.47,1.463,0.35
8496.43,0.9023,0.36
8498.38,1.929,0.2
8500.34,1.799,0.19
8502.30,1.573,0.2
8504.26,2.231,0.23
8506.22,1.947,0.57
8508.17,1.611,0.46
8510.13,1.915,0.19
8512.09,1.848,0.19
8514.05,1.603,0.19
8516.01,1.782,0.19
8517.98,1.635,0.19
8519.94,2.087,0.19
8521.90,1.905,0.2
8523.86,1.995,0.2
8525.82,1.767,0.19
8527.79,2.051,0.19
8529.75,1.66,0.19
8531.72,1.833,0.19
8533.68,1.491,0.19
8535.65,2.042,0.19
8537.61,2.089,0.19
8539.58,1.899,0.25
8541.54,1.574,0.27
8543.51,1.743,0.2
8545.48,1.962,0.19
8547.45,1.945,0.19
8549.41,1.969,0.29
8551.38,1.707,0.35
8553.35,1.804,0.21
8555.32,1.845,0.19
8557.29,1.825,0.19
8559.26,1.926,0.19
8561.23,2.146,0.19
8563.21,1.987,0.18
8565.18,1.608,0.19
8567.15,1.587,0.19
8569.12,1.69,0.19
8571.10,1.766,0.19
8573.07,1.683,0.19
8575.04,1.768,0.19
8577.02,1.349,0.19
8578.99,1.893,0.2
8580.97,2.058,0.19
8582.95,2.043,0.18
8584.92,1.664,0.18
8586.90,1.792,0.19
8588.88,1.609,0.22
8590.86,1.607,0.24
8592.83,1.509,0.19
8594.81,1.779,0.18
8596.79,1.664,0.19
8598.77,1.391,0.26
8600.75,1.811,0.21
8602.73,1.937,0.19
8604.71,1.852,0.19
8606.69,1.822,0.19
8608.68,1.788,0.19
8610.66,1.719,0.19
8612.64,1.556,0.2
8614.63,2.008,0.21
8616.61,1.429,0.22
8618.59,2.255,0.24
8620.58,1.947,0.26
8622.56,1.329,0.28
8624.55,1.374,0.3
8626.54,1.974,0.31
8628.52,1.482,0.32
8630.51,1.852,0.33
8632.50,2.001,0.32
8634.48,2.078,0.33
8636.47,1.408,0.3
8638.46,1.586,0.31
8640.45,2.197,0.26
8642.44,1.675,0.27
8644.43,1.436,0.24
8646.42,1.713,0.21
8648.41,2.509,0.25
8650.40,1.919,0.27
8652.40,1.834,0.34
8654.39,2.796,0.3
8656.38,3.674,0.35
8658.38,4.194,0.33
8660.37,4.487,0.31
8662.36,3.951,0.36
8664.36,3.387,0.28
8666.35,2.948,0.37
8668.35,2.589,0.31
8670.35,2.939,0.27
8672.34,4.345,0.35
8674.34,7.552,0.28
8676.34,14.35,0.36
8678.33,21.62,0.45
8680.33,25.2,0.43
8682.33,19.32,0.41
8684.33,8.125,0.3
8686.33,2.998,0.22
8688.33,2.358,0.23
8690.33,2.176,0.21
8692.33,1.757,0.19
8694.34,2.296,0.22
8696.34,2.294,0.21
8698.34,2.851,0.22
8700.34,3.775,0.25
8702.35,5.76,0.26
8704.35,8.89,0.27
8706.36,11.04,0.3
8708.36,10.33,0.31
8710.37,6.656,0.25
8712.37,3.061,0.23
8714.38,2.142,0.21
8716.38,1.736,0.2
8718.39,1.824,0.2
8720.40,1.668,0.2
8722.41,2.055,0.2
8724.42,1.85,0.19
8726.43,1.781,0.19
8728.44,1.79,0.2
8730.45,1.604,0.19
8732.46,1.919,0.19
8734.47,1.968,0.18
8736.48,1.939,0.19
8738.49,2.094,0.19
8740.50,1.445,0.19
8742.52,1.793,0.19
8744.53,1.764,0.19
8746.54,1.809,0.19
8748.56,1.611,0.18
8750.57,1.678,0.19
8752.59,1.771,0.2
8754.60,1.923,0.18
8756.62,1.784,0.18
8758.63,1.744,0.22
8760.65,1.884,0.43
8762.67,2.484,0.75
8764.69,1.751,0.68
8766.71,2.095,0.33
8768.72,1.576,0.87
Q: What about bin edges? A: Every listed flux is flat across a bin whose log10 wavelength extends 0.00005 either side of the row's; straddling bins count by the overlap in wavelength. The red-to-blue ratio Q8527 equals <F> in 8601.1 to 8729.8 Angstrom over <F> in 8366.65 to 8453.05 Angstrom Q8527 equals 2.1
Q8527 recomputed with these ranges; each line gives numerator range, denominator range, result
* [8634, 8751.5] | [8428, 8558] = 2.34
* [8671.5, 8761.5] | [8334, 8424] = 2.50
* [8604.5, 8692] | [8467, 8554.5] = 2.32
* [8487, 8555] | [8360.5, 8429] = 0.96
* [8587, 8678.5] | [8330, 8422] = 1.46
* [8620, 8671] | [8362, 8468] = 1.26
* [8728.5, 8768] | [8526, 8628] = 1.04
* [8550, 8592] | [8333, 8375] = 0.93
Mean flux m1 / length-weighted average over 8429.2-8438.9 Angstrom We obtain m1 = 2.11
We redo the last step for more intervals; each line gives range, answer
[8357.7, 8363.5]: 2.04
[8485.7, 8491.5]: 1.97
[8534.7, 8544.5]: 1.87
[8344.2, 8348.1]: 1.32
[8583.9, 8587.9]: 1.73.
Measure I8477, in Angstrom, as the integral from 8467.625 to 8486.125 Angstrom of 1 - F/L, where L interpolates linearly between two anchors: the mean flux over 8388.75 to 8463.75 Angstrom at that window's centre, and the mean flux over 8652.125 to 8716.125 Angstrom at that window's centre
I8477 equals 6.6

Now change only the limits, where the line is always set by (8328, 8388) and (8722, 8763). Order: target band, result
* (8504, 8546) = 1.7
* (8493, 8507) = 1.7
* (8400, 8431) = 1.9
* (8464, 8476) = 1.0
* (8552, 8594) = 2.9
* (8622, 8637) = 1.4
